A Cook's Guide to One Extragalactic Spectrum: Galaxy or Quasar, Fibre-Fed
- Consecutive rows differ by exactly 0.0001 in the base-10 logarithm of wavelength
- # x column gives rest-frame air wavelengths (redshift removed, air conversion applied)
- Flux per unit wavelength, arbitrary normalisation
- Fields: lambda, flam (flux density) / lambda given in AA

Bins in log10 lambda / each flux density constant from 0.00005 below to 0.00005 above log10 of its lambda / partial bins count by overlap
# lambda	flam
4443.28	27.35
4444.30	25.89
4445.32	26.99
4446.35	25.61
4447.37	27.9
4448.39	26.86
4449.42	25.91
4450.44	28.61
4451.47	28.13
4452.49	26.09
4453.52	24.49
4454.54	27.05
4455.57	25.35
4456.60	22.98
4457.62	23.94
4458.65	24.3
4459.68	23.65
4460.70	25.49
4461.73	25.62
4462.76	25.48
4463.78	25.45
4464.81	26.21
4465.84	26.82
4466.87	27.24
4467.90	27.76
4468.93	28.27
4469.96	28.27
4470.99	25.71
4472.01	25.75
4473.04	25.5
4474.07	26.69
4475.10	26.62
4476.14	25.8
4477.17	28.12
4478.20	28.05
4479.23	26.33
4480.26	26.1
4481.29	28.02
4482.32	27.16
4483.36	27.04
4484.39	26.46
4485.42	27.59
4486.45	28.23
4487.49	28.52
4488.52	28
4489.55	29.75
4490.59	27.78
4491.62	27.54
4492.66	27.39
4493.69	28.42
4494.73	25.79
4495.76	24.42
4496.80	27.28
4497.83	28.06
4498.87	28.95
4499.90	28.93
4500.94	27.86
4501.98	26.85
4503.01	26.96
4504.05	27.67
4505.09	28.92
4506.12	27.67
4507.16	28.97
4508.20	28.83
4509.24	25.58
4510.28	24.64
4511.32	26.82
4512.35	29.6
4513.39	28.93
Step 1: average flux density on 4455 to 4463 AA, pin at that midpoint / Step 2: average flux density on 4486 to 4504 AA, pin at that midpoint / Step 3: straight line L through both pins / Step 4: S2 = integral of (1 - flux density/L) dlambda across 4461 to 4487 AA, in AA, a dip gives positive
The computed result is -0.95 AA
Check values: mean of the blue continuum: 24.6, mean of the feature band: 26.8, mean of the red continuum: 27.7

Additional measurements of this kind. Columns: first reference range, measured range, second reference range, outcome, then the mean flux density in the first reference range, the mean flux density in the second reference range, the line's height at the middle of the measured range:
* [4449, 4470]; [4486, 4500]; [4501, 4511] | -0.4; 26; 27.3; 27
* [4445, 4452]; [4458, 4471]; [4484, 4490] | 0.7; 27.1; 28.1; 27.6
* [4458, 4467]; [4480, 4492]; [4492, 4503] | -0.4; 25.5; 27.4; 26.8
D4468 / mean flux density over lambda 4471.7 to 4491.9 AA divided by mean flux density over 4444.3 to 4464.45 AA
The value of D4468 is 1.1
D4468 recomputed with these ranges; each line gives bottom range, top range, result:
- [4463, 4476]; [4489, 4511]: 1.03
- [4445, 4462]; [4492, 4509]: 1.07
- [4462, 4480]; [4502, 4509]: 1.05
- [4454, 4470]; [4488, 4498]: 1.06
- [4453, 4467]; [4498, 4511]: 1.10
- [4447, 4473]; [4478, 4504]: 1.05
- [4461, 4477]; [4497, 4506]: 1.06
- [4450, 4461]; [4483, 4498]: 1.08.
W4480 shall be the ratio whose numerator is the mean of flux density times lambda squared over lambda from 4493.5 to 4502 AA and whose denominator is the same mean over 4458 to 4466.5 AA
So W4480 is 1.10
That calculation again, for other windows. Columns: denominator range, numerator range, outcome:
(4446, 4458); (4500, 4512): 1.08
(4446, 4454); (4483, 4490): 1.06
